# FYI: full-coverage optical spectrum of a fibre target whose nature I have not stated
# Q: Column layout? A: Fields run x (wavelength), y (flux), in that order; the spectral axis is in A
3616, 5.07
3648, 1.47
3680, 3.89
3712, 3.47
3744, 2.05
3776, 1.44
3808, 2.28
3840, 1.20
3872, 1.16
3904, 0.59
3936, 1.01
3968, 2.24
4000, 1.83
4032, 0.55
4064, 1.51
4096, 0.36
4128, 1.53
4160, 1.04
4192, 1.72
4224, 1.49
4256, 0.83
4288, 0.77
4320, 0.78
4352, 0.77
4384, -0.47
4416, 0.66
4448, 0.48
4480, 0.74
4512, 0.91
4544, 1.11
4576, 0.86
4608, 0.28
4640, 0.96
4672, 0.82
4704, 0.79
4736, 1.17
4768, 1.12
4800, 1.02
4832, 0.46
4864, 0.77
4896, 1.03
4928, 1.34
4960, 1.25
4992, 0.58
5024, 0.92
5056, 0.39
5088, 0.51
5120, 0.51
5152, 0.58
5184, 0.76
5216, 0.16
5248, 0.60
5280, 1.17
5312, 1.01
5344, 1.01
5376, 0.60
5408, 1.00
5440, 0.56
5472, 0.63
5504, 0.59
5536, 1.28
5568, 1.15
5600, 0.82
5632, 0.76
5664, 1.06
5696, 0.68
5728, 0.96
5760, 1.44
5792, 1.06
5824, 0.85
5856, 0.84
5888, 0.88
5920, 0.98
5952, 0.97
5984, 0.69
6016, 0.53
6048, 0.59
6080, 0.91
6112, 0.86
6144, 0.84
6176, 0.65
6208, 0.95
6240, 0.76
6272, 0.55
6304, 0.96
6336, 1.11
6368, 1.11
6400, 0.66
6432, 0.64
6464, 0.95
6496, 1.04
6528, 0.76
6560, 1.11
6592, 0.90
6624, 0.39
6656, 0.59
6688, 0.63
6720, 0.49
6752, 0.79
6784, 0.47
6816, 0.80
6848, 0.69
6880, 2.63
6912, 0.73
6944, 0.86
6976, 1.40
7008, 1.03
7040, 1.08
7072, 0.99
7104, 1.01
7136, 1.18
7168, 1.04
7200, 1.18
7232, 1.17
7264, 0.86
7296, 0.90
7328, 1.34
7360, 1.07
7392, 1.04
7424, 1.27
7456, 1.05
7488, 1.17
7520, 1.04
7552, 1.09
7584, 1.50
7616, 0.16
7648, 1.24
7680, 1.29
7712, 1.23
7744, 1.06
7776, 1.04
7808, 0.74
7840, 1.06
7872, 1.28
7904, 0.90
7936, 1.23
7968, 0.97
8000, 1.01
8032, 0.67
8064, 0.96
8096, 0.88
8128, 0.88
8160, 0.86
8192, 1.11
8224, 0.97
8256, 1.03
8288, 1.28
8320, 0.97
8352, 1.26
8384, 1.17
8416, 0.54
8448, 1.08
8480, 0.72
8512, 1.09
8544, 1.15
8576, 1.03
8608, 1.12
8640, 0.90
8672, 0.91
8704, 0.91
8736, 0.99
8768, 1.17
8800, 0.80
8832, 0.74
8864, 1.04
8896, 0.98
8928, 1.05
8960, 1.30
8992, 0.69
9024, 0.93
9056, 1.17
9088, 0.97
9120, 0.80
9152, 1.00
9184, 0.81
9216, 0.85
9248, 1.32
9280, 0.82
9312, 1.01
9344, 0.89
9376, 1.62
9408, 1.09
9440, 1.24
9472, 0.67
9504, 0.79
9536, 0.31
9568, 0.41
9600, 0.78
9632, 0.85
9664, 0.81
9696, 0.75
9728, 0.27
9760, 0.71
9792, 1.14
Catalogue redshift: 0.845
